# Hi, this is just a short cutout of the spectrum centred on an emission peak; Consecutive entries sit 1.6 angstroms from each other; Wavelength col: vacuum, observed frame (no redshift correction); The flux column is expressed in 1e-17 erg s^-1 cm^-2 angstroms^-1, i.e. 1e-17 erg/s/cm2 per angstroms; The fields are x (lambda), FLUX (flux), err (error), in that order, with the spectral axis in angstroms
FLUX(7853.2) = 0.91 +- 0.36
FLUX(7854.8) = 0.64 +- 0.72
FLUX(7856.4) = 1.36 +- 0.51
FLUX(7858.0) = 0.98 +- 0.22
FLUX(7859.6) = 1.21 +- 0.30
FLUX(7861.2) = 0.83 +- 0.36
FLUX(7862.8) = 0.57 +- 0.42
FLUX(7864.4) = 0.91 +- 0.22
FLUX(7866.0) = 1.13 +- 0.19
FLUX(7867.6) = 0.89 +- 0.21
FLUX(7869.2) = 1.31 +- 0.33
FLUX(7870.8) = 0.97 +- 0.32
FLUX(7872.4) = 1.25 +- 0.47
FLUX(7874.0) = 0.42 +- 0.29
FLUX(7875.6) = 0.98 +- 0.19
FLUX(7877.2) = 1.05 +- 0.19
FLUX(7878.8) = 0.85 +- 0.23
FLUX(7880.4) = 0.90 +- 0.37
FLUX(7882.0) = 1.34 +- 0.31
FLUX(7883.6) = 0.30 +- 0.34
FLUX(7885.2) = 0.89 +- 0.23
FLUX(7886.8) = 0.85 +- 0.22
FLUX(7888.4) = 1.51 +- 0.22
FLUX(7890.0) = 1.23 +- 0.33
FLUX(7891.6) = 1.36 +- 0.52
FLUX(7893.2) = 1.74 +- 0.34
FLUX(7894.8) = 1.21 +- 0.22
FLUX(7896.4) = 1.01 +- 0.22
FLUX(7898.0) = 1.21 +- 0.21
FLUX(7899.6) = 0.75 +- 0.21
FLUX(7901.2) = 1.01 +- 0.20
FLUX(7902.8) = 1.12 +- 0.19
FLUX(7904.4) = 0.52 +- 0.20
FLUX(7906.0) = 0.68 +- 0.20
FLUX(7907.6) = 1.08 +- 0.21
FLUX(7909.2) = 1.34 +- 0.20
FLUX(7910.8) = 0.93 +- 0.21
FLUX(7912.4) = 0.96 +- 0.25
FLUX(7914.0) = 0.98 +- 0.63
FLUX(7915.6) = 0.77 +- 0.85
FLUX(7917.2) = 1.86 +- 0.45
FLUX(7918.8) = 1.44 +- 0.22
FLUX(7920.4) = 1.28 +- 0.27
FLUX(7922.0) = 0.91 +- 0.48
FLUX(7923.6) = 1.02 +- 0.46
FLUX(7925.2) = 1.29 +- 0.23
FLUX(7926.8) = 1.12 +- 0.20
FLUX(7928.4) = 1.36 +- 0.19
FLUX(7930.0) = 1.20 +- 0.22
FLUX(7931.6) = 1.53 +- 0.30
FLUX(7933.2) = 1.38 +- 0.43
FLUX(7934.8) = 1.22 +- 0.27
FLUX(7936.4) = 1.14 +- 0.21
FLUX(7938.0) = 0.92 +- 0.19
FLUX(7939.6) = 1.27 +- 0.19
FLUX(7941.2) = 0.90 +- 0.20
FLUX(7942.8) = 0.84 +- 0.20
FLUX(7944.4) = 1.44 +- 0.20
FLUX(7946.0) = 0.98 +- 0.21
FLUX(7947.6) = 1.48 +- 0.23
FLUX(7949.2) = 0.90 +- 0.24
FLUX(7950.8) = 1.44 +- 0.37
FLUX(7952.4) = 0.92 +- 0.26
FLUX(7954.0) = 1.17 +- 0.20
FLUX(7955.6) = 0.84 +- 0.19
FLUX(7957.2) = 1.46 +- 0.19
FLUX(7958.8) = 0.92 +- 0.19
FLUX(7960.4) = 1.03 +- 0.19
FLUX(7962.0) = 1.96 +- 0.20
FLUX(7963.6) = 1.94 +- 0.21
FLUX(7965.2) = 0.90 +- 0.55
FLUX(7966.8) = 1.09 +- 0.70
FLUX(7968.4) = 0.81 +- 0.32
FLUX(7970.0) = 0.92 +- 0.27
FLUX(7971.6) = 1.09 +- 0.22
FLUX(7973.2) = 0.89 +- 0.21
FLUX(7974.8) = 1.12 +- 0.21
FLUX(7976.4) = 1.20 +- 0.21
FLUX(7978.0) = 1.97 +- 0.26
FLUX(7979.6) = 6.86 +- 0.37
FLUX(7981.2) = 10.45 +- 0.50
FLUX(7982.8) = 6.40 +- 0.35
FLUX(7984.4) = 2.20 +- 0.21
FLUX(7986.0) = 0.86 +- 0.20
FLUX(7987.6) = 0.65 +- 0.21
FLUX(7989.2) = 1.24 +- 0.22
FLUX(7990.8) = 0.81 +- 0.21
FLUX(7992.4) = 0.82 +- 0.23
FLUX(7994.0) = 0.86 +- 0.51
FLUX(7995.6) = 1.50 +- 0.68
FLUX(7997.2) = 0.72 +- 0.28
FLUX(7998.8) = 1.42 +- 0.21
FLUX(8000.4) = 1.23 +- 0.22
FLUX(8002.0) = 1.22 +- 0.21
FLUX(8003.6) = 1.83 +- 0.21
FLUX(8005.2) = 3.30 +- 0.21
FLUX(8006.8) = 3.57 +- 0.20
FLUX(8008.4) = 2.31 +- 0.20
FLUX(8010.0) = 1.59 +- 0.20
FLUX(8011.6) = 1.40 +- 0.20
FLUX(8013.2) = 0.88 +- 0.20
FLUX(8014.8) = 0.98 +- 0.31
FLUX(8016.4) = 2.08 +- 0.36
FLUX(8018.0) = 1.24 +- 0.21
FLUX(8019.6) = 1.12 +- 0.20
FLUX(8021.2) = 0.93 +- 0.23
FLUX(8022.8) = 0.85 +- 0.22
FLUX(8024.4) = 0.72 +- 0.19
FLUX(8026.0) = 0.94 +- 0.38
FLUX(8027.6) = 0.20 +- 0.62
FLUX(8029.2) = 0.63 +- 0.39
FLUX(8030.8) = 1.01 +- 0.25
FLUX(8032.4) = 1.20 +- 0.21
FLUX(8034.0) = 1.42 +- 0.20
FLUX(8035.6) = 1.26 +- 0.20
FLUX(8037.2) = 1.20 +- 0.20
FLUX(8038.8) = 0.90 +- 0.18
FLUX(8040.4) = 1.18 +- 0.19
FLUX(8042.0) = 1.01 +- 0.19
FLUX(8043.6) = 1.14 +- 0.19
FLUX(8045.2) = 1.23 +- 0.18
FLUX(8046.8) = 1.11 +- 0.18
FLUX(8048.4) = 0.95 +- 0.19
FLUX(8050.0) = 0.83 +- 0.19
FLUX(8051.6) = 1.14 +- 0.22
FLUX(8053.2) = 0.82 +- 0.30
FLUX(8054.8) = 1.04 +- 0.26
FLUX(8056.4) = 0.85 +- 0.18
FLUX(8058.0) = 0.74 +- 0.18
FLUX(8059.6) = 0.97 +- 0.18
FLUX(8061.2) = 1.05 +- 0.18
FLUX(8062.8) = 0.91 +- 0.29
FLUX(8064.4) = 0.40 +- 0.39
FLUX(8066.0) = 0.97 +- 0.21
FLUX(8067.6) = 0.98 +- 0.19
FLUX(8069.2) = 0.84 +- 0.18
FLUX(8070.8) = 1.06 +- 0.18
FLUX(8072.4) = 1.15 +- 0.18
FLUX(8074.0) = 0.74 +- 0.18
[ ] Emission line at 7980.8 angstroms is H-alpha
